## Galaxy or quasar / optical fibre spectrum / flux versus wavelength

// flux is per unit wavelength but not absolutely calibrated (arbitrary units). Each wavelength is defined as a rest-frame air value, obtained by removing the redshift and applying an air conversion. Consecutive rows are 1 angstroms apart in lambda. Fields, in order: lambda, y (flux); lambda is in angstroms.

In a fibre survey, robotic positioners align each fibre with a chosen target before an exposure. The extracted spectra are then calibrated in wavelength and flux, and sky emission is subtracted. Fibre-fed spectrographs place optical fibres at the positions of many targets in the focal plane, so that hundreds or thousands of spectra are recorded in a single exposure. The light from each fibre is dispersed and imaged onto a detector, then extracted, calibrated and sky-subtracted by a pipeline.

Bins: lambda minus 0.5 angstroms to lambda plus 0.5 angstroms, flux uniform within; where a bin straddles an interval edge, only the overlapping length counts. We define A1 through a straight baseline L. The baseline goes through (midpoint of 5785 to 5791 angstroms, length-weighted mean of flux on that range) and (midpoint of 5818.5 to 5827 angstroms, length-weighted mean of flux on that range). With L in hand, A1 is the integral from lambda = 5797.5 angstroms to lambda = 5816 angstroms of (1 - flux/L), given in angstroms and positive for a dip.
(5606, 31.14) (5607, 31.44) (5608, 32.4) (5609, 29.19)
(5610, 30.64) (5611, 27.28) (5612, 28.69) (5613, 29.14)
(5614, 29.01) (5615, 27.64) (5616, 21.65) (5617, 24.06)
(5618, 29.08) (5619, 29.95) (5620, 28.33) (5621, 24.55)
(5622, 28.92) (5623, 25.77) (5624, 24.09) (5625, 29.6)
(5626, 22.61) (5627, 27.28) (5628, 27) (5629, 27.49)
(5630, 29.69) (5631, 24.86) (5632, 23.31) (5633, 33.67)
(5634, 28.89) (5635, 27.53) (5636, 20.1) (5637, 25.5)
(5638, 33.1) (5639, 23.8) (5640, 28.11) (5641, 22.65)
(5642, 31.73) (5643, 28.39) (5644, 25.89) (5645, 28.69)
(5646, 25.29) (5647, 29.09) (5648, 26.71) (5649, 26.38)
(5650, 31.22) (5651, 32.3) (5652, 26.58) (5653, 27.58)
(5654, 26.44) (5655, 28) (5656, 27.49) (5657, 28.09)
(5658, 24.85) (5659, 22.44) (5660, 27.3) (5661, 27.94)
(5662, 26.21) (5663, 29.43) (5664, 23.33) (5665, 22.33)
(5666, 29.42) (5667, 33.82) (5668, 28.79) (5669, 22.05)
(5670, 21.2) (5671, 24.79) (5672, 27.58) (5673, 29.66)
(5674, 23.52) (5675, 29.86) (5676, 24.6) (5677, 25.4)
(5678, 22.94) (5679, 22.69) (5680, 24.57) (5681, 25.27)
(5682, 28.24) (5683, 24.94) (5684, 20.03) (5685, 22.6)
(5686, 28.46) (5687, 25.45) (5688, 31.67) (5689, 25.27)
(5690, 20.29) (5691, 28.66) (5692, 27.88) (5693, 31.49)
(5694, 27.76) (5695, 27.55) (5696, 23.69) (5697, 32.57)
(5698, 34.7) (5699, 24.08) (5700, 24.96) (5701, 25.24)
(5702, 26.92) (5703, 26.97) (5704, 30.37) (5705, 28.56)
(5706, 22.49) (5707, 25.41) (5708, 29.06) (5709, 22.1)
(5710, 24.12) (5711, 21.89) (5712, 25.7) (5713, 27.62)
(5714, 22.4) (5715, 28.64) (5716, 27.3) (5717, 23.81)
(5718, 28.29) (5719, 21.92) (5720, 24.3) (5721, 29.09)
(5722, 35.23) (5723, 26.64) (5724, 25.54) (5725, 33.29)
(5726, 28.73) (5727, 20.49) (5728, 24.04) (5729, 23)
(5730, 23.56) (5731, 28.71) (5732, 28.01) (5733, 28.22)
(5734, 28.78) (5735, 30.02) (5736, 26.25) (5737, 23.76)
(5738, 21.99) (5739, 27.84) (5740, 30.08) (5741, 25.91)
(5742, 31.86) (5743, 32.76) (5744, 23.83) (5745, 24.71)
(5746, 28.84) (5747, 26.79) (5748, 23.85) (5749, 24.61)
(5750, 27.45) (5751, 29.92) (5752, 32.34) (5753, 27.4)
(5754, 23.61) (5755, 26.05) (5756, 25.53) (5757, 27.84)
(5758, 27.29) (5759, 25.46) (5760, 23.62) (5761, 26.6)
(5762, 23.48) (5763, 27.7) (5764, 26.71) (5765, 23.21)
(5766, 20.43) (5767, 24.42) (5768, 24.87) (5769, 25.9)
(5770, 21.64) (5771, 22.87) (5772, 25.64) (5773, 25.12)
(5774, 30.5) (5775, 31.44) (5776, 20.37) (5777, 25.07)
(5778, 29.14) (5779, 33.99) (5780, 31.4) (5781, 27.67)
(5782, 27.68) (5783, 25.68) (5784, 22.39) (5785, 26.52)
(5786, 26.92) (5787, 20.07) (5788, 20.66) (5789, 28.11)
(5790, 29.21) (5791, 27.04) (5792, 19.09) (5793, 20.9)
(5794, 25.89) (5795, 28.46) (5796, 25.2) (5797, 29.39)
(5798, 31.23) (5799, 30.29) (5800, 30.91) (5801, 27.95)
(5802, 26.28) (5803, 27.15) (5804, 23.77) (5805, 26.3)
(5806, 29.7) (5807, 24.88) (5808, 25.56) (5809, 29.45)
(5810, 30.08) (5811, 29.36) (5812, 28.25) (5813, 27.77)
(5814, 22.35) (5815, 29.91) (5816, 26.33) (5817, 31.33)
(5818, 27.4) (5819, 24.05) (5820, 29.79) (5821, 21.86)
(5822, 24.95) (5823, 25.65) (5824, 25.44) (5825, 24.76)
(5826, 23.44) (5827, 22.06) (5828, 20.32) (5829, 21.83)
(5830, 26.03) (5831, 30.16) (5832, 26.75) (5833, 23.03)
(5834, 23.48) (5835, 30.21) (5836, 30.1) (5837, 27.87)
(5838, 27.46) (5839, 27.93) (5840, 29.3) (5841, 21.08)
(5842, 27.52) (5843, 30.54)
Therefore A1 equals -2.0 angstroms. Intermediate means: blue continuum 25.3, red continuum 24.8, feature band 27.8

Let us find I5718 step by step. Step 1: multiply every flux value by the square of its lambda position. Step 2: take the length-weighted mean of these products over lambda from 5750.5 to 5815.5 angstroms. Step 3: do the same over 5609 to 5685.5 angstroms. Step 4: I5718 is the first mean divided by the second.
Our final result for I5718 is 1.0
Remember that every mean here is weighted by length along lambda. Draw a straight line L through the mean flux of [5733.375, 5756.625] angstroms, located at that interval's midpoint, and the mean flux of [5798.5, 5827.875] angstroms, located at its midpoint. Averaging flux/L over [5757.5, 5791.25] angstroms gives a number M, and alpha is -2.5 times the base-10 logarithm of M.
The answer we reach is 0.05 mag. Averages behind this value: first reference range 27.1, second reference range 26.7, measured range 25.8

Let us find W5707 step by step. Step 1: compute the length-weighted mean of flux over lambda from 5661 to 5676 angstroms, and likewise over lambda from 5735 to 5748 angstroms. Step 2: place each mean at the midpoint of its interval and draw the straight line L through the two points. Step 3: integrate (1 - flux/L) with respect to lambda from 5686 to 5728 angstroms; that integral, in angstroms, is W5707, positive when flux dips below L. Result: 0.1 angstroms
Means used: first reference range 26.6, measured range 26.8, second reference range 27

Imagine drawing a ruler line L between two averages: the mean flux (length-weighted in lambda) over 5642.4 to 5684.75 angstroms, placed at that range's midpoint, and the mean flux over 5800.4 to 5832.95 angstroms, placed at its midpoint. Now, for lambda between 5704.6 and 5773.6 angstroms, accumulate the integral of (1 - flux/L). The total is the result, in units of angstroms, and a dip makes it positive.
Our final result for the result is 0.49 angstroms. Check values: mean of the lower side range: 26.5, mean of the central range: 26.2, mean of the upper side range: 26.2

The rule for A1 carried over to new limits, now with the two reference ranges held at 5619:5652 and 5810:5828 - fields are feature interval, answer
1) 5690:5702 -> -0.3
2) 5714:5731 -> 0.2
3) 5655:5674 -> 0.5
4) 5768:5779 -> 0.1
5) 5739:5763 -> -0.4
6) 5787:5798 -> 0.4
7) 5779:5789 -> 0.1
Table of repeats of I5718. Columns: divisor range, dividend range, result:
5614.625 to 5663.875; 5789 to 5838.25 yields 1.04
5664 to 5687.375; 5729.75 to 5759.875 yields 1.09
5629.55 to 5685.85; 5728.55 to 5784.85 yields 1.03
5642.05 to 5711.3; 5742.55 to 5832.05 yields 1.03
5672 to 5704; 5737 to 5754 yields 1.05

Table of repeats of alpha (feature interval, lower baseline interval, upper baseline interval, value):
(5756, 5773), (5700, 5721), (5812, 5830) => 0.028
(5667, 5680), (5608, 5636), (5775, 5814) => 0.068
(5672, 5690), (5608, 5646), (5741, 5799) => 0.058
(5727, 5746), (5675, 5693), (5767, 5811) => -0.028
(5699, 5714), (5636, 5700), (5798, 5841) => 0.045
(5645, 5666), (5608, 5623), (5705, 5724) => 0.001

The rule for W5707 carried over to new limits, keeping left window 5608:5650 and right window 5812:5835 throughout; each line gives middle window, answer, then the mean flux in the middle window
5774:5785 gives -0.7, 27.6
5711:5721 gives 0.4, 25.5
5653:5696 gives 1.1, 26.2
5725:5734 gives 0.1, 26.2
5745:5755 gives -0.3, 27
